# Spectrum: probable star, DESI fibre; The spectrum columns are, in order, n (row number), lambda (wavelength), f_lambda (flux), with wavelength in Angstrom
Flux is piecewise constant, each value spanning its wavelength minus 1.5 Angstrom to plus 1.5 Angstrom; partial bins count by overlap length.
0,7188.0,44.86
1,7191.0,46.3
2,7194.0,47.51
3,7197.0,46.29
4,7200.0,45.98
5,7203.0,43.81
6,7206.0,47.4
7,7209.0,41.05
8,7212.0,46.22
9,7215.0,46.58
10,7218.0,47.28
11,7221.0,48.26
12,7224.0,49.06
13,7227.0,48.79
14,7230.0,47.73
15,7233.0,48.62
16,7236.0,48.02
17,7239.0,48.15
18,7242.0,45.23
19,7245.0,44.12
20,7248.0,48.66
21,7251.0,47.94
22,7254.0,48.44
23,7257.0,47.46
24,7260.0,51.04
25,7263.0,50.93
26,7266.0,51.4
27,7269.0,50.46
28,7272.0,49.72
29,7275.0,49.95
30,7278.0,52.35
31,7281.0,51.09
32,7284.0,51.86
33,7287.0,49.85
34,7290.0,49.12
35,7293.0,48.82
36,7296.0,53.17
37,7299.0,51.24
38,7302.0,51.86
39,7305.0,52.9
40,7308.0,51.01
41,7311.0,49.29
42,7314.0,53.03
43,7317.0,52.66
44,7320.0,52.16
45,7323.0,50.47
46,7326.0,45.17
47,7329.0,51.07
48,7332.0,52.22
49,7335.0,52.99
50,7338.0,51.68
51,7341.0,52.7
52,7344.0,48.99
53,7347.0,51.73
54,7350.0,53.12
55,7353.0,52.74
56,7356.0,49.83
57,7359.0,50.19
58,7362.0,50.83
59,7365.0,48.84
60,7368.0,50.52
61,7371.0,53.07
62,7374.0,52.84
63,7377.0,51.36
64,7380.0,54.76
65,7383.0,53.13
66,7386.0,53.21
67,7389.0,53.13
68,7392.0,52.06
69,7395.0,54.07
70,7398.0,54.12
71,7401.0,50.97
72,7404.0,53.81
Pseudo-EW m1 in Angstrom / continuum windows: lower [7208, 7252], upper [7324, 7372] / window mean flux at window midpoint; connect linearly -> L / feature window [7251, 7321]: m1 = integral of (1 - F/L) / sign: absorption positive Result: -2.7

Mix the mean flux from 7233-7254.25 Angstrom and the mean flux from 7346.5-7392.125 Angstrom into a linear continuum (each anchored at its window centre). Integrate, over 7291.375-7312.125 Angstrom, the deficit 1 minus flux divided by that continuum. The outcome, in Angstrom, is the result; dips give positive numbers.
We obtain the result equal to -0.7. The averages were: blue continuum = 47.2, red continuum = 52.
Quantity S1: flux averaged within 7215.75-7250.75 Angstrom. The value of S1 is 47.6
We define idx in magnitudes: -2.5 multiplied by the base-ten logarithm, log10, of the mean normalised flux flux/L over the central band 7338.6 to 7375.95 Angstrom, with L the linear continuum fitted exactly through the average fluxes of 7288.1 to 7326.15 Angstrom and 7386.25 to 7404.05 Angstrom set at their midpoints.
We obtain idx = 0.018 mag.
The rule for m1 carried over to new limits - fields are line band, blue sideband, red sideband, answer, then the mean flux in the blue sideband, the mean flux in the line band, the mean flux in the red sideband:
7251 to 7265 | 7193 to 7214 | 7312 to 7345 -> -0.41 Angstrom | 45.4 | 49.4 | 51.2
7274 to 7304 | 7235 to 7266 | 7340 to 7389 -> -0.97 Angstrom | 48.2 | 51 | 51.8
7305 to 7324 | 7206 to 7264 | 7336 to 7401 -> -0.52 Angstrom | 47.5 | 51.6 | 52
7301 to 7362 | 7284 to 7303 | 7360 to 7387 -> 0.08 Angstrom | 50.7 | 51.3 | 52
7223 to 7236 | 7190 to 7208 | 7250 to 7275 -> -0.18 Angstrom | 46.1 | 48.5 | 49.7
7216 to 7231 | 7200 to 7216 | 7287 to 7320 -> -0.69 Angstrom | 45.1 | 48.2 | 51.3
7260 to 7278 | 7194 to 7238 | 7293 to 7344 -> -0.56 Angstrom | 46.8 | 50.7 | 51.3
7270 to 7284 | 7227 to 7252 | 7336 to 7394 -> -0.62 Angstrom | 47.4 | 50.9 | 51.9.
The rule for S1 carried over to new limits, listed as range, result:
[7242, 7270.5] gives 48.7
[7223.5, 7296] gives 49.2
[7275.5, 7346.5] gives 51.1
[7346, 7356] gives 52.2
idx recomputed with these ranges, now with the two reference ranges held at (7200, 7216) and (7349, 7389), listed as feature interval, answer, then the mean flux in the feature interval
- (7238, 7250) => 0.00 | 46.5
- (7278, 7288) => -0.06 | 51.2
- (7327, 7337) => -0.03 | 51.7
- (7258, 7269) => -0.08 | 50.9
